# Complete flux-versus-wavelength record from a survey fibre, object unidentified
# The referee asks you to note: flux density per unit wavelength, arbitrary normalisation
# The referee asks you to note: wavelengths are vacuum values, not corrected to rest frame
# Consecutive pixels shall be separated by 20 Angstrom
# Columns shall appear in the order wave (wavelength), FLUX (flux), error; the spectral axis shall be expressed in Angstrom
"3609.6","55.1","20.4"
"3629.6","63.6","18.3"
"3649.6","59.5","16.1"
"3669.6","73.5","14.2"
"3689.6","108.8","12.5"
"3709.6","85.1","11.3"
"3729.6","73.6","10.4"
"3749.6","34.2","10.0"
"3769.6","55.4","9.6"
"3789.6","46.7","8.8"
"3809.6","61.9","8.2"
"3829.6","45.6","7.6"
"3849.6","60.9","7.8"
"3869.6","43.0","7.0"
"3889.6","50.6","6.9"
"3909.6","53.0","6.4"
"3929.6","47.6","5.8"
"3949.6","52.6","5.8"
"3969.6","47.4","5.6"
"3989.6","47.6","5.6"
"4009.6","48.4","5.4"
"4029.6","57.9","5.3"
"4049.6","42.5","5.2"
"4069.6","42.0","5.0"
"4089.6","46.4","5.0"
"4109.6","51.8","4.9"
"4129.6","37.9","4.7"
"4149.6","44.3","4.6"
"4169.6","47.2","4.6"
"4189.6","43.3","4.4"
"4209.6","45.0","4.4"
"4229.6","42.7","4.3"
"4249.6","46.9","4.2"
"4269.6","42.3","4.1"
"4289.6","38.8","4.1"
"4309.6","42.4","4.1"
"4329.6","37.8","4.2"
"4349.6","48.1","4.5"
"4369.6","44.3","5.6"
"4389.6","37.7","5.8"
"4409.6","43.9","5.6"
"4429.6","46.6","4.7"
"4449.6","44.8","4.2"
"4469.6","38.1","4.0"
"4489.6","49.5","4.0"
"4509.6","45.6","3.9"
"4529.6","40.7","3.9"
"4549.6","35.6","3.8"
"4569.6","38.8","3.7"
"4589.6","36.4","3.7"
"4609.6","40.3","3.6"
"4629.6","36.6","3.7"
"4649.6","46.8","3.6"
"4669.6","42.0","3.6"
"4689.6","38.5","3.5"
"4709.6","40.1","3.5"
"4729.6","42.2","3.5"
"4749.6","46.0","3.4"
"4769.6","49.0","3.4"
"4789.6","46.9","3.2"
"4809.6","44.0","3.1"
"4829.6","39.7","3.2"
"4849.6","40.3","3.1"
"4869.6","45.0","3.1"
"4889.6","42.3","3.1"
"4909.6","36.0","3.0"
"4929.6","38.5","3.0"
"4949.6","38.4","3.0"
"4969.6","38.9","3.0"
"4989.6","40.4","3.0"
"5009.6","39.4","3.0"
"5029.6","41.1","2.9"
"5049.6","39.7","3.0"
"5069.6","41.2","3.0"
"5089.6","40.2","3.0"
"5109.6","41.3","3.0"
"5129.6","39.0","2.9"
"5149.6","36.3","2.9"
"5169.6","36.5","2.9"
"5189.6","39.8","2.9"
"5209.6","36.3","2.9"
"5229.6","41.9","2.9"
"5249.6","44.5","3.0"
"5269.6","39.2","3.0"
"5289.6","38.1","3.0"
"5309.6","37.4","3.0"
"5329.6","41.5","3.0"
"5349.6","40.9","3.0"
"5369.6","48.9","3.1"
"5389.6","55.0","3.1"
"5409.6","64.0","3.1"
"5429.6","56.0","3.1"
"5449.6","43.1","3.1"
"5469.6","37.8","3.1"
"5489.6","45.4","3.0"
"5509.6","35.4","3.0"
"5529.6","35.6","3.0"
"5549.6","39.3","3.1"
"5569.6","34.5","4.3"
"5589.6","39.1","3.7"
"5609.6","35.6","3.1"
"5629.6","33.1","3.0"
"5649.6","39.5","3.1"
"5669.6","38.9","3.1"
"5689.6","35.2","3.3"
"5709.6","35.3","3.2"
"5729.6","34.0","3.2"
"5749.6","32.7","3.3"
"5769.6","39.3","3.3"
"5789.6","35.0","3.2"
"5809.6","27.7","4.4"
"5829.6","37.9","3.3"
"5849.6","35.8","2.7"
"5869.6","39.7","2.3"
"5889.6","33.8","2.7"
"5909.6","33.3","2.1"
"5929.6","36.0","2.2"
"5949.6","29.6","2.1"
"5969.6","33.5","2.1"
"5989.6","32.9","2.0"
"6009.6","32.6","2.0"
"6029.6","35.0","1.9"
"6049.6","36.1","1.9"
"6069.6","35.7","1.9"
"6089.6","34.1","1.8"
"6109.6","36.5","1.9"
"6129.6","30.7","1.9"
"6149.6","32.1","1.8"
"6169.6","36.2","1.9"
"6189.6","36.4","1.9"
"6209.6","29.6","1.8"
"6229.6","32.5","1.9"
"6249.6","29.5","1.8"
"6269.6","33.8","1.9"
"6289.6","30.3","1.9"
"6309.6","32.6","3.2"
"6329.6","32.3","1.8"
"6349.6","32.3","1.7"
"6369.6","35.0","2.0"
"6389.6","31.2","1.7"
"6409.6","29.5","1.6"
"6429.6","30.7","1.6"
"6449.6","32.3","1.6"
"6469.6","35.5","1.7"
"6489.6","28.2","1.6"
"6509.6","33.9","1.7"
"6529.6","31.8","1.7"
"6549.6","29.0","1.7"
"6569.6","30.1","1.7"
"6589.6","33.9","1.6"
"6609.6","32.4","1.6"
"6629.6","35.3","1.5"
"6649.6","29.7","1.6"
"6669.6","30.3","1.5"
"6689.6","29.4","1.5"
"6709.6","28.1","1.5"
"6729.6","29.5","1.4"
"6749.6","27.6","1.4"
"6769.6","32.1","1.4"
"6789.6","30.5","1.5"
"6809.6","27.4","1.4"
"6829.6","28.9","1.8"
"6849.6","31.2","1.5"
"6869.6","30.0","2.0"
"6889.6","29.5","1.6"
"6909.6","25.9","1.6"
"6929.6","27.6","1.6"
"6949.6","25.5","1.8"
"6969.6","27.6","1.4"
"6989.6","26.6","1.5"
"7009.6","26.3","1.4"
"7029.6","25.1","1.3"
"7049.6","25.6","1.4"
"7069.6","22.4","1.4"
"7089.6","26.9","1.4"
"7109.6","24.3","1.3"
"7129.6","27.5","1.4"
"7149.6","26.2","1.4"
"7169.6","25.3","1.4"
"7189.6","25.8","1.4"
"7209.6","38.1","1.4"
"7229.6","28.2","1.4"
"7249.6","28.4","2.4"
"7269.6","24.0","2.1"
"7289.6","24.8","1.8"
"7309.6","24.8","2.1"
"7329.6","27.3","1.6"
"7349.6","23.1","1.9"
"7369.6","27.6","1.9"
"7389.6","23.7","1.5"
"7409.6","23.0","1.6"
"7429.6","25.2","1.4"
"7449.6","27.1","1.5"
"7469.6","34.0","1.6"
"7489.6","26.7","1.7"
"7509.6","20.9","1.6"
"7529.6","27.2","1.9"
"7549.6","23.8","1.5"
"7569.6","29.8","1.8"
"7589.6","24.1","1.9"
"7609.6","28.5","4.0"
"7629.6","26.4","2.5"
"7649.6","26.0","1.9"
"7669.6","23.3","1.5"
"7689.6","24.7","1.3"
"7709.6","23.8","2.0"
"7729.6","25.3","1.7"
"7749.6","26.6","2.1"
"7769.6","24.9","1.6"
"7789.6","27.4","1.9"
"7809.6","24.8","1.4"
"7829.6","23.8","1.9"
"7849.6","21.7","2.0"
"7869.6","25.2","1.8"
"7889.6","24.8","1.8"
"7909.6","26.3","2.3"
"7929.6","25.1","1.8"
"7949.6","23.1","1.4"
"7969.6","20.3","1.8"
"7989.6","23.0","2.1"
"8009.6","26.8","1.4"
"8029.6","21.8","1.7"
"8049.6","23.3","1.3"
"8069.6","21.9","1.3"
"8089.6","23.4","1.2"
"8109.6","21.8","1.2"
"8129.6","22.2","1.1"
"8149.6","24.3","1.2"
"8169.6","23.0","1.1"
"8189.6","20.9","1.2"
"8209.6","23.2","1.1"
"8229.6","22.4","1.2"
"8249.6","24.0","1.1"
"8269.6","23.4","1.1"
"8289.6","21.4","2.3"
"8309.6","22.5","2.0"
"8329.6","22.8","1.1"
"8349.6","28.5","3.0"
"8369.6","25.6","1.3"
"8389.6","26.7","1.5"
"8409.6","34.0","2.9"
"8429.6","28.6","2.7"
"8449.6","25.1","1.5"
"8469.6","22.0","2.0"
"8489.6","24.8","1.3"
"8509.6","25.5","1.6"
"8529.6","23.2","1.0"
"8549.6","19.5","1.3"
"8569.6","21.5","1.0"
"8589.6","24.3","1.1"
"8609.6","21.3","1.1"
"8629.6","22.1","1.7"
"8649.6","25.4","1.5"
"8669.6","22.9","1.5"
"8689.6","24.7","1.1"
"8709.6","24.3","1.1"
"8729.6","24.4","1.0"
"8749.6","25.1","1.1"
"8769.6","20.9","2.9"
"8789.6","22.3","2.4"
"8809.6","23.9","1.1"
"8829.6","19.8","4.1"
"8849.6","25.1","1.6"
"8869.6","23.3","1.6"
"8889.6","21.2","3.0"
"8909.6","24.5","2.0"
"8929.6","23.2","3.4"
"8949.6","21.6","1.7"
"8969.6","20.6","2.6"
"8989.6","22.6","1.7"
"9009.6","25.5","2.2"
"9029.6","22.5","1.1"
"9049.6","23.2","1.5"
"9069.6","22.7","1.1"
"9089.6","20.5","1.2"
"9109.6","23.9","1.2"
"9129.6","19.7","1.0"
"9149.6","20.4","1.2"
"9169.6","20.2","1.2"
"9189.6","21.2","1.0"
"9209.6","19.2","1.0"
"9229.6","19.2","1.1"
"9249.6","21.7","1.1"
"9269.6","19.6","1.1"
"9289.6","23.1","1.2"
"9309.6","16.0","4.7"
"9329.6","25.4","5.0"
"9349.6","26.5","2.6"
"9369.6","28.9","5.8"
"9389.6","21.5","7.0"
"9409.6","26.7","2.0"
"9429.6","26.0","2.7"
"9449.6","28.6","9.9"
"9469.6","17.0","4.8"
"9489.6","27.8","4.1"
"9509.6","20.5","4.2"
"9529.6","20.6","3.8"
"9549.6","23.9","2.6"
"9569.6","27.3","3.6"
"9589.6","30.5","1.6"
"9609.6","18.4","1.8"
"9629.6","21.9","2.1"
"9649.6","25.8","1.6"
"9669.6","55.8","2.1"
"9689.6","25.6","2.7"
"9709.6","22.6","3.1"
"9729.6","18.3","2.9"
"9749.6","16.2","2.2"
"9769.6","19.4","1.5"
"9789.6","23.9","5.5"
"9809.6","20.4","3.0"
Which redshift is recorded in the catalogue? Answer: 0.93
